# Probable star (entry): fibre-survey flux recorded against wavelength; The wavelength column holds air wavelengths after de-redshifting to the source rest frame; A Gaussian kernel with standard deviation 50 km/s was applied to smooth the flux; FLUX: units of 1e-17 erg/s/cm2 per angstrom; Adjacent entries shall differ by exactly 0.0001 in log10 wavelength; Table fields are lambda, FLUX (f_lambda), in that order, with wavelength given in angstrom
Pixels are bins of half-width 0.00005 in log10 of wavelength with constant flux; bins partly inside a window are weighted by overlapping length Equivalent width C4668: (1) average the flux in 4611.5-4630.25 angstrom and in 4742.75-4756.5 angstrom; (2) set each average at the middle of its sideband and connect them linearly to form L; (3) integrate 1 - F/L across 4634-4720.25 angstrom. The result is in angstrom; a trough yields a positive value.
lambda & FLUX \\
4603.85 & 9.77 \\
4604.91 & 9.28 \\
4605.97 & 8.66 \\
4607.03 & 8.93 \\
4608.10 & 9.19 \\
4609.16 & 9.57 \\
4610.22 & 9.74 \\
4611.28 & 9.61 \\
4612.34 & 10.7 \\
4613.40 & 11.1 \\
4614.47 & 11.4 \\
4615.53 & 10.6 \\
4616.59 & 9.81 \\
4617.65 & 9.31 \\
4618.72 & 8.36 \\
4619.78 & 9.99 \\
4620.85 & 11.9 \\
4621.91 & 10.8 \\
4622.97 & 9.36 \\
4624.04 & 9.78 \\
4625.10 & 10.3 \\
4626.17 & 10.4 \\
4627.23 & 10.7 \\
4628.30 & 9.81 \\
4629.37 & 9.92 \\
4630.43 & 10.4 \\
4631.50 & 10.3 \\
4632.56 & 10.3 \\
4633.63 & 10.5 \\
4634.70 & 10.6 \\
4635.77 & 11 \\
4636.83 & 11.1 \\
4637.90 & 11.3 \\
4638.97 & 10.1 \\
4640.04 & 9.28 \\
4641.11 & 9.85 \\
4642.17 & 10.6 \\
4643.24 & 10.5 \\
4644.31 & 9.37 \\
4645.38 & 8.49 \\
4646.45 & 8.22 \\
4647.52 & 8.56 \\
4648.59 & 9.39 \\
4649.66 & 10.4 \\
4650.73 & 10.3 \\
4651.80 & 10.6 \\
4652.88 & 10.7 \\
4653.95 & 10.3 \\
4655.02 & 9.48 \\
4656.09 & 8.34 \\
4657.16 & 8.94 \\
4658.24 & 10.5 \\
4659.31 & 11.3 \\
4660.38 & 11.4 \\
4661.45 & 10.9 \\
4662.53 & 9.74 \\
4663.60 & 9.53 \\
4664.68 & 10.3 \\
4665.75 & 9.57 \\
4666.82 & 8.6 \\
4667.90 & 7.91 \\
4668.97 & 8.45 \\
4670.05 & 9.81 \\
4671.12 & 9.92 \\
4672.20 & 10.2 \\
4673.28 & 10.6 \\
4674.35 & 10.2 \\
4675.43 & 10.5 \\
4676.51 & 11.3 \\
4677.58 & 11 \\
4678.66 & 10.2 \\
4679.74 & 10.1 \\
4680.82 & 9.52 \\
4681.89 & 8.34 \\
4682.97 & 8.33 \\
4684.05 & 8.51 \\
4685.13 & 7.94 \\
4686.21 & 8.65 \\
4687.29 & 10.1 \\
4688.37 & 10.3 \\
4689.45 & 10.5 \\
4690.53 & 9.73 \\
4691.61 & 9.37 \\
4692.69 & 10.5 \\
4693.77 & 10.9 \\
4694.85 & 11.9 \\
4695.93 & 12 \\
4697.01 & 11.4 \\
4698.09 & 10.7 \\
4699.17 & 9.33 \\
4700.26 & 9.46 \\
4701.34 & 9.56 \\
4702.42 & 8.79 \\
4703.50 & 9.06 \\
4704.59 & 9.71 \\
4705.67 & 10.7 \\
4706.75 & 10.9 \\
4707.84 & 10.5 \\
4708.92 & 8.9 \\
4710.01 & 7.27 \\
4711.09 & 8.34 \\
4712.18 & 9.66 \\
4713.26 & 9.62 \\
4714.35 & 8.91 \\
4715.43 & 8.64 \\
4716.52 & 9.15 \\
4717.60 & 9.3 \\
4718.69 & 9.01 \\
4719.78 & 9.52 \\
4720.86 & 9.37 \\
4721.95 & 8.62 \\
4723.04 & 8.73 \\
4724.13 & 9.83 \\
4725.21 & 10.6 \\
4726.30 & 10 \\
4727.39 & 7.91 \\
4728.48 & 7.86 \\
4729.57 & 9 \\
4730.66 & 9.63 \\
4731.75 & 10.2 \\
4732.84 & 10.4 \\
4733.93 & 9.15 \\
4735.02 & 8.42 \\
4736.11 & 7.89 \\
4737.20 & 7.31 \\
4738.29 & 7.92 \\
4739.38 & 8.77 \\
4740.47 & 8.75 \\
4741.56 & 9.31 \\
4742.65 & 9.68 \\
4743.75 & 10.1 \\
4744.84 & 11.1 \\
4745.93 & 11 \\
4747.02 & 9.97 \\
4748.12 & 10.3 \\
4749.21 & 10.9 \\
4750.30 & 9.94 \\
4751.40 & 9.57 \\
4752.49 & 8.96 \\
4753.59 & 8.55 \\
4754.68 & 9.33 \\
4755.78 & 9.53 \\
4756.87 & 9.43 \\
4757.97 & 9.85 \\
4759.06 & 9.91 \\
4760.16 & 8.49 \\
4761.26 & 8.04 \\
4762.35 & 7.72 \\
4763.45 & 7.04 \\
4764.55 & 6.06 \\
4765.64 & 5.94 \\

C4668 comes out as 2.5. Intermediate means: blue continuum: 10.2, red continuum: 9.92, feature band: 9.81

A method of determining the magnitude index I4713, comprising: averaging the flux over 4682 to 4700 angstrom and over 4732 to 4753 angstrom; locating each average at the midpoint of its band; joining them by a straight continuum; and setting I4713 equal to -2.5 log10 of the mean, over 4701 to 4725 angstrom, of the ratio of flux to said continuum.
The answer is 0.051 mag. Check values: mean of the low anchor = 9.96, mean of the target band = 9.29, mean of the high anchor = 9.46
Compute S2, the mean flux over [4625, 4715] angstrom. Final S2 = 9.89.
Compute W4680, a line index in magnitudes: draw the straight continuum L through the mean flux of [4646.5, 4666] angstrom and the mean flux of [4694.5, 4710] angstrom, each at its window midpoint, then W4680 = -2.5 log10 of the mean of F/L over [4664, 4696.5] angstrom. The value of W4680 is 0.02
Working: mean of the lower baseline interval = 9.97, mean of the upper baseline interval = 10.1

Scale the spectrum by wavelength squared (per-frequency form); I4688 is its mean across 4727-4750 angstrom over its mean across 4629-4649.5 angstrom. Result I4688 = 1.0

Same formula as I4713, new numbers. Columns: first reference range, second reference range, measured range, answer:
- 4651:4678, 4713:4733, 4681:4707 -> -0.03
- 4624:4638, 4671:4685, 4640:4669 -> 0.05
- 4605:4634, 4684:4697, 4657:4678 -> 0.01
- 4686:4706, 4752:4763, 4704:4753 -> 0.02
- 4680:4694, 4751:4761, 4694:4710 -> -0.08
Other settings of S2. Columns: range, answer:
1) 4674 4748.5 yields 9.56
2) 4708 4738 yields 9.02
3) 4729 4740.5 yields 8.86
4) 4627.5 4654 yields 10.1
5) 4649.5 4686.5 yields 9.78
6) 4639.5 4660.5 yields 9.8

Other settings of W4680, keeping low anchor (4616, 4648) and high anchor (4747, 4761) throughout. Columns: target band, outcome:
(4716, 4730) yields 0.060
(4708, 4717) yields 0.097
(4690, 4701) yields -0.079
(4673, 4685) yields 0.006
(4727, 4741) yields 0.107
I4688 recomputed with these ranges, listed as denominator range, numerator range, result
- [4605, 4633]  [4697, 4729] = 0.97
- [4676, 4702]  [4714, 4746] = 0.94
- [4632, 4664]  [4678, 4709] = 1.00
